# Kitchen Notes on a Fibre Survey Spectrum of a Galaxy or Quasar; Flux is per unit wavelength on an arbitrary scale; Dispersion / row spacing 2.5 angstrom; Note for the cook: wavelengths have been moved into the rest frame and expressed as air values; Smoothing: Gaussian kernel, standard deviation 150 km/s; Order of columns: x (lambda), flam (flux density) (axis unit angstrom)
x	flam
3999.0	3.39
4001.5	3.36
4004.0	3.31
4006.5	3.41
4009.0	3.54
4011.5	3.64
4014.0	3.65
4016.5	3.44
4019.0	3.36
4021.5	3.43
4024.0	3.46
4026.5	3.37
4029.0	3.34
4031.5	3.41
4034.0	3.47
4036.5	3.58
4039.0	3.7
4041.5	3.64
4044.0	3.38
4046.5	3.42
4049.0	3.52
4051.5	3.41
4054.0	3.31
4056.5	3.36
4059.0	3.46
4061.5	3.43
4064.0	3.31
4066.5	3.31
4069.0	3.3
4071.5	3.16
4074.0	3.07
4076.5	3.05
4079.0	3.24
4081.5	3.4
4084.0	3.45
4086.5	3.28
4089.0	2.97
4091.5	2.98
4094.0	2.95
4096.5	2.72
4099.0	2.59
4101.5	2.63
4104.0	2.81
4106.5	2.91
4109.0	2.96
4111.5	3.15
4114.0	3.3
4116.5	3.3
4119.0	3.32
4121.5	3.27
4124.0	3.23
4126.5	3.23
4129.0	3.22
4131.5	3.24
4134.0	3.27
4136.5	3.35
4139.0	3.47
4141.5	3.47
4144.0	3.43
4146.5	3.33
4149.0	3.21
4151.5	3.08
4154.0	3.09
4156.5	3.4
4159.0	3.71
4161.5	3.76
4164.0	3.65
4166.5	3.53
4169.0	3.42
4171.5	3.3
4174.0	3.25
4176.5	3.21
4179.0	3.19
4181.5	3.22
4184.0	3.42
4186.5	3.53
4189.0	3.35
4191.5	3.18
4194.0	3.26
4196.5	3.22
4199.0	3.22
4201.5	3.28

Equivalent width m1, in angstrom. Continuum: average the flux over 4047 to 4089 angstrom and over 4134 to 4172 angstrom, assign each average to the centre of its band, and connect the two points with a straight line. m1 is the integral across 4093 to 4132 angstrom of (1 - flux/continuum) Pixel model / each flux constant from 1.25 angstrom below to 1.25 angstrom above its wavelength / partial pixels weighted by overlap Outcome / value 3.6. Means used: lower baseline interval 3.31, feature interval 3.05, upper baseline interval 3.41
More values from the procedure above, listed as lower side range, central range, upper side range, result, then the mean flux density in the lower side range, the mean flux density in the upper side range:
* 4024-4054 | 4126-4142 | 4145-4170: 0.51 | 3.47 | 3.42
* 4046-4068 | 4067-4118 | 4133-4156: 4.40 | 3.39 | 3.3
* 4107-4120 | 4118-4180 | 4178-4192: -1.73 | 3.19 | 3.32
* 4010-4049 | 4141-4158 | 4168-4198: 0.26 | 3.49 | 3.29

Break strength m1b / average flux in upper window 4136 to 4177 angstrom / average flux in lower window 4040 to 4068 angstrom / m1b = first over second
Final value 0.99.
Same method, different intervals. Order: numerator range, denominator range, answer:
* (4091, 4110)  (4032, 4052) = 0.80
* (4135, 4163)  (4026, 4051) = 0.97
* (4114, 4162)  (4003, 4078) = 0.98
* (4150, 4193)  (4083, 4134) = 1.09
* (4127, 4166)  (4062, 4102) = 1.09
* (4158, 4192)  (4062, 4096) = 1.07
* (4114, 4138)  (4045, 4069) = 0.97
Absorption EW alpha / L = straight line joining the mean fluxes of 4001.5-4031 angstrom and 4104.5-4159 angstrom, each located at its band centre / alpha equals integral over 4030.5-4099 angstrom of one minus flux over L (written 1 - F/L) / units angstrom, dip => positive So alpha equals 1.5 angstrom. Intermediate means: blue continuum 3.45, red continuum 3.25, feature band 3.29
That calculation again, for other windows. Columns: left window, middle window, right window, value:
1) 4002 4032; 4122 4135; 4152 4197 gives 0.6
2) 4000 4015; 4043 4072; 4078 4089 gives 0.0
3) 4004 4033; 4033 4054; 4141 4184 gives -0.4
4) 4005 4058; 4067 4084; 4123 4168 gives 1.0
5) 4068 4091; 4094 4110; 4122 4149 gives 2.3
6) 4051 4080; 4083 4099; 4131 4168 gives 1.5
